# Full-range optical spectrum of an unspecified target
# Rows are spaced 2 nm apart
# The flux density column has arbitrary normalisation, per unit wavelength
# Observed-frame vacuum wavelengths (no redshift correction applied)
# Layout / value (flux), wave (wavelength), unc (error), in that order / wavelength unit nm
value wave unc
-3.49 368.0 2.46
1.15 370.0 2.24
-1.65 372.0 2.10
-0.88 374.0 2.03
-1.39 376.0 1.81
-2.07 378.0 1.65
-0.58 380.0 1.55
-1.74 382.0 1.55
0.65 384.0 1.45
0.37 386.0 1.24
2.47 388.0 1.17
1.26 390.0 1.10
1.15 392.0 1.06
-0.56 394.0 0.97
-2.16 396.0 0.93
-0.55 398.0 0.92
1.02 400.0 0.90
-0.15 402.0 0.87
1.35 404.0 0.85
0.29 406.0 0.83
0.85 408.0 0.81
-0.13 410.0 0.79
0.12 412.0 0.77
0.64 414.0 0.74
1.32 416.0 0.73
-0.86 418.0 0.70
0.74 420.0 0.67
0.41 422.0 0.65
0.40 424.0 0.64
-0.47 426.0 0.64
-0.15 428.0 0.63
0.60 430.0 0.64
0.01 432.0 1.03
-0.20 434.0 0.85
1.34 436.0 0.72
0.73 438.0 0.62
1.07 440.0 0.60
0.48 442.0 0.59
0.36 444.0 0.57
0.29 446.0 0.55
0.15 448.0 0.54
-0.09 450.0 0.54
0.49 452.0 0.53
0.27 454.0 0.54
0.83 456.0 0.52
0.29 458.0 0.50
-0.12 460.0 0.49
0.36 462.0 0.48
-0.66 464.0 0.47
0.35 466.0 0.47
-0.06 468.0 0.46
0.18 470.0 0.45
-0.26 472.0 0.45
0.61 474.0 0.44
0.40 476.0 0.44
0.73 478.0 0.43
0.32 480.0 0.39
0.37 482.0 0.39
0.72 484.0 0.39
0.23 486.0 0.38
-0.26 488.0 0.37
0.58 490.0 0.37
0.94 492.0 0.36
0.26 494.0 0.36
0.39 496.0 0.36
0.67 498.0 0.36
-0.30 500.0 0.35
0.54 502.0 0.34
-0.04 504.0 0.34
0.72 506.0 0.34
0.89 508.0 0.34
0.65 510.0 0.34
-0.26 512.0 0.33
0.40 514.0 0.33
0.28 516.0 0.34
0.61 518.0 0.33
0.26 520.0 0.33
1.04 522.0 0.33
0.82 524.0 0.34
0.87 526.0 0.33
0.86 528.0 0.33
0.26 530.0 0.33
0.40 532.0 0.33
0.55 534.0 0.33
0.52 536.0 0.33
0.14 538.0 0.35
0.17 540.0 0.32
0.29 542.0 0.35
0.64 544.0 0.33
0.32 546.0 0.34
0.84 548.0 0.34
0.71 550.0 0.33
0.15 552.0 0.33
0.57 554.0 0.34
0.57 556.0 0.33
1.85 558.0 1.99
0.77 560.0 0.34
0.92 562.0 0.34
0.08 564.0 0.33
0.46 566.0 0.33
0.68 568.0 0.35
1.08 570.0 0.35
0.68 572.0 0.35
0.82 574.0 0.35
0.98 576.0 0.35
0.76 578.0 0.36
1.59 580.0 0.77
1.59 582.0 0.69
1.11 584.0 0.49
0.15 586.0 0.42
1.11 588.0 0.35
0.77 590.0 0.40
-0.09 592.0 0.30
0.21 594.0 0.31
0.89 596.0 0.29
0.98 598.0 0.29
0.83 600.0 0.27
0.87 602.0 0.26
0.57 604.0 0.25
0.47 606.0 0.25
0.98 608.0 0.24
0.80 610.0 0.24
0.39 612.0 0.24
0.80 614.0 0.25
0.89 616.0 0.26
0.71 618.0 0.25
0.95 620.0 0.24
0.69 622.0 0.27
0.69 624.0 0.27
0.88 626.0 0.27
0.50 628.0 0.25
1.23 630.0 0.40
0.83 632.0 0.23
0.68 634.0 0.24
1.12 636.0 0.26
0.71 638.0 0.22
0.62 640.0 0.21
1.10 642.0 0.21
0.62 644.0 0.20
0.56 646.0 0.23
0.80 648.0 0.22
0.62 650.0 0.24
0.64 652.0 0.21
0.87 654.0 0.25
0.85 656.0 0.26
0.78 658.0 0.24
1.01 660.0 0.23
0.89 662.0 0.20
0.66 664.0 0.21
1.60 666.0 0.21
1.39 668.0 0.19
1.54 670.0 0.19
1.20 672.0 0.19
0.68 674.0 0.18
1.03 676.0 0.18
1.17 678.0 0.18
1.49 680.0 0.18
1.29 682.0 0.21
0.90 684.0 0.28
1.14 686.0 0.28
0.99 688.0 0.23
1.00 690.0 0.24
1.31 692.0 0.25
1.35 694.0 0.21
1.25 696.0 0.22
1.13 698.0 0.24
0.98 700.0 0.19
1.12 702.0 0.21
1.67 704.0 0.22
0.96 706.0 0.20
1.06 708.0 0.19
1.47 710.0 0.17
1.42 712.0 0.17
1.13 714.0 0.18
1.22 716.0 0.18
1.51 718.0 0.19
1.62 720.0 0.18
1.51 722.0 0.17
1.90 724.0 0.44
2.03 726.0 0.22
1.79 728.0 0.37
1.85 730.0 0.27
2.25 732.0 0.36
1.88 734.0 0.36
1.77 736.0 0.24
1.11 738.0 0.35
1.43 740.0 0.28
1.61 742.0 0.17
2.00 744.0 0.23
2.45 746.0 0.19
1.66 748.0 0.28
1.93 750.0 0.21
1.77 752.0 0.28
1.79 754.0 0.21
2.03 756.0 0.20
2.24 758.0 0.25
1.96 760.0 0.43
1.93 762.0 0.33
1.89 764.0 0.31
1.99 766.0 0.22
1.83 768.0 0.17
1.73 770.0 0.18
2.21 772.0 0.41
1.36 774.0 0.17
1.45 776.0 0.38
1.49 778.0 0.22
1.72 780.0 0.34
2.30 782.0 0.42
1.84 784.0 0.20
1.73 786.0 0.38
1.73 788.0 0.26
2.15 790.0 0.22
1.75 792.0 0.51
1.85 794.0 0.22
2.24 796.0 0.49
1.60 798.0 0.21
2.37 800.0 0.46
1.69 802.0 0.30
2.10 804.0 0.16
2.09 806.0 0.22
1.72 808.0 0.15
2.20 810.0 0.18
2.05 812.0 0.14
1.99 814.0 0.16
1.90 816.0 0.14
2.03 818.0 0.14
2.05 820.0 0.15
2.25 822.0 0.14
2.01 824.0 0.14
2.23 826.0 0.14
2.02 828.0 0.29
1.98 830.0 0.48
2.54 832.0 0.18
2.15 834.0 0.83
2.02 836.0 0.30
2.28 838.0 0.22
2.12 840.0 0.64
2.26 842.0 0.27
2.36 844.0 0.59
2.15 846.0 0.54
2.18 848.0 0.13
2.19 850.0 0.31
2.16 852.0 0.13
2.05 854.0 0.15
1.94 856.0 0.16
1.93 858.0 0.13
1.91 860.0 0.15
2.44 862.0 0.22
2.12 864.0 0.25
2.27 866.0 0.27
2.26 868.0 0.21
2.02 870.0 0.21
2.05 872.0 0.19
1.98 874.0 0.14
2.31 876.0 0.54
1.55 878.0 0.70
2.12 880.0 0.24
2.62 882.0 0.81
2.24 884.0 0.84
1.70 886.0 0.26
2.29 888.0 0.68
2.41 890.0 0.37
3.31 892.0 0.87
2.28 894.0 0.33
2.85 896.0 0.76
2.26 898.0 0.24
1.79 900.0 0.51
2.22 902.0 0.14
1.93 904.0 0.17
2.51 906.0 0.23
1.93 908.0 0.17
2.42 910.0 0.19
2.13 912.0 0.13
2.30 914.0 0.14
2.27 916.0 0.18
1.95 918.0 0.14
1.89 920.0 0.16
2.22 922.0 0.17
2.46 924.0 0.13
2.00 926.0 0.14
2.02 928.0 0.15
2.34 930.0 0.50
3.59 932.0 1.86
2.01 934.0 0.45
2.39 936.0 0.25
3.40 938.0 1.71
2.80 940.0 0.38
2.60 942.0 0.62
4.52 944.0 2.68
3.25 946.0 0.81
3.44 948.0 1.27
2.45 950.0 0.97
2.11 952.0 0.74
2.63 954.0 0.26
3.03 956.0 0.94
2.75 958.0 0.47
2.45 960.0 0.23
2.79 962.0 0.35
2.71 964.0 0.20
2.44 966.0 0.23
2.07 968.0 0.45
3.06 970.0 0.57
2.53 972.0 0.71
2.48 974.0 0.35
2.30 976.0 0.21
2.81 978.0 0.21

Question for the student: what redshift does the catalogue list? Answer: 0.799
